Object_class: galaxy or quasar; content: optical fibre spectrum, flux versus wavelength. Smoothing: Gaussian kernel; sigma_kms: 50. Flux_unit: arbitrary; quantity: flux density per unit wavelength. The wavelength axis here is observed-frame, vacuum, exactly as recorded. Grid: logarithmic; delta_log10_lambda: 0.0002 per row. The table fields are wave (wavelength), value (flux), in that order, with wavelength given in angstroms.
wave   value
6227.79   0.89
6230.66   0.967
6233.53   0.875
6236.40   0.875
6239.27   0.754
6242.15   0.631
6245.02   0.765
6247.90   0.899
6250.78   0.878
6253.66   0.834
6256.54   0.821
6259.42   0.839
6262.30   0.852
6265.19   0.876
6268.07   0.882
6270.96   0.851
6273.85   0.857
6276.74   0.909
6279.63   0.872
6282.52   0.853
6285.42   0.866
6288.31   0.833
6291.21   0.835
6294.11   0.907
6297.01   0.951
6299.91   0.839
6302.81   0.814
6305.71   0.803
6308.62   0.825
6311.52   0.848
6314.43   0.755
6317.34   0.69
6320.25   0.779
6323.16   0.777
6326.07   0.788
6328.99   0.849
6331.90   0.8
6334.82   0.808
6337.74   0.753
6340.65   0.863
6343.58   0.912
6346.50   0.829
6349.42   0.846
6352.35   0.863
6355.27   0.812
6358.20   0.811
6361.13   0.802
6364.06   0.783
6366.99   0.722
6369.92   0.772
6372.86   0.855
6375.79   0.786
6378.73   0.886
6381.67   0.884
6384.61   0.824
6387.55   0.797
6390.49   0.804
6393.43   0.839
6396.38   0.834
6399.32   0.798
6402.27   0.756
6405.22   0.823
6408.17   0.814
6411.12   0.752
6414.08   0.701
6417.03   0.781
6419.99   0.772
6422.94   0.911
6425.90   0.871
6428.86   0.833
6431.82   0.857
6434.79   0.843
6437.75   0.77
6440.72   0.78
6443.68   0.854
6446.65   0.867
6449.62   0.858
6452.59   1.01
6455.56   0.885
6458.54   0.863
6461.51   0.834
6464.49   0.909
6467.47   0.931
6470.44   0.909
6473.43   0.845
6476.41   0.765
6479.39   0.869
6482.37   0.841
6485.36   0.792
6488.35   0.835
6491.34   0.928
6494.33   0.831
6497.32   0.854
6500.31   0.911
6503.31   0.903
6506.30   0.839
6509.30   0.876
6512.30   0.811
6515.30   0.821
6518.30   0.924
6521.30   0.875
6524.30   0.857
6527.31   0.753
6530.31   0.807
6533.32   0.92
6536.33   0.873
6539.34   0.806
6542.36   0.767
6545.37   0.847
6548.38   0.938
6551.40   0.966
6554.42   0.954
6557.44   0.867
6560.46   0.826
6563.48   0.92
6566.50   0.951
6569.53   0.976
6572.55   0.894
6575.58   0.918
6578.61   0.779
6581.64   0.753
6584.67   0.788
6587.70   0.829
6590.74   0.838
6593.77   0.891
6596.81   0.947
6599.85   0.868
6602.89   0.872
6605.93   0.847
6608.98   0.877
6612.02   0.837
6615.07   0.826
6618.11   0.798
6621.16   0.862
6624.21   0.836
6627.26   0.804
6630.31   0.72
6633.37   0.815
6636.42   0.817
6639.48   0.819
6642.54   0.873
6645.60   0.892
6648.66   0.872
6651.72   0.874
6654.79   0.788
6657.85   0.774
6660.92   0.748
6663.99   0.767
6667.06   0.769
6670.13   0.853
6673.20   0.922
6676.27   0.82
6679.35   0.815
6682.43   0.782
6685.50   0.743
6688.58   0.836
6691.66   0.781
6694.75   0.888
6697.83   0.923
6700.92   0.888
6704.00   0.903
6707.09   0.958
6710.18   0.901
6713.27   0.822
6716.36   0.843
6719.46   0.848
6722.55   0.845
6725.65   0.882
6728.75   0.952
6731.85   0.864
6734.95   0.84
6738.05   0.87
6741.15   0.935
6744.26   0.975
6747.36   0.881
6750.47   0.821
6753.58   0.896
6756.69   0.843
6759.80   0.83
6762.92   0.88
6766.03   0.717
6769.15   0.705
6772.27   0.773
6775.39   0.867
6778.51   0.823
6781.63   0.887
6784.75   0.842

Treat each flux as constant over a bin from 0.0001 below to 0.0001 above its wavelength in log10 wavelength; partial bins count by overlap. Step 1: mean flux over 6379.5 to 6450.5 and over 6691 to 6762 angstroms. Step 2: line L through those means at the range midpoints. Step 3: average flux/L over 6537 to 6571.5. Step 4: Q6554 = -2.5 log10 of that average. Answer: -0.06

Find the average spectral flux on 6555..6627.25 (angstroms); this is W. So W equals 0.861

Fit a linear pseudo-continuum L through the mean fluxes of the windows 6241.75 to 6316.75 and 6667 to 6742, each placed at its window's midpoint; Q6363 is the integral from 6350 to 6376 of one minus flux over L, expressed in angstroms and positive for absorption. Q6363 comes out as 1.3 angstroms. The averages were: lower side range 0.843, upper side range 0.861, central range 0.803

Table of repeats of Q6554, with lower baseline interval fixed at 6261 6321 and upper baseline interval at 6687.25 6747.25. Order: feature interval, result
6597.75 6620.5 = 0.029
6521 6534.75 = 0.032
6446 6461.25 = -0.044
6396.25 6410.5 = 0.071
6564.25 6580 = -0.045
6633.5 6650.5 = 0.029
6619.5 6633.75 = 0.087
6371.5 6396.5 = 0.022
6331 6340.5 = 0.066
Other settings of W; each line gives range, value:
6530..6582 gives 0.88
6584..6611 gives 0.864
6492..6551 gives 0.857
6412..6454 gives 0.835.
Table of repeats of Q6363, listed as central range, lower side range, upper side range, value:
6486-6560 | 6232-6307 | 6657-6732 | -1.6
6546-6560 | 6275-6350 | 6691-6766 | -1.0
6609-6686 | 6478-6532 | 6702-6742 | 4.6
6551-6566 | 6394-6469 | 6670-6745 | -1.0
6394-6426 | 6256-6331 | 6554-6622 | 1.8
